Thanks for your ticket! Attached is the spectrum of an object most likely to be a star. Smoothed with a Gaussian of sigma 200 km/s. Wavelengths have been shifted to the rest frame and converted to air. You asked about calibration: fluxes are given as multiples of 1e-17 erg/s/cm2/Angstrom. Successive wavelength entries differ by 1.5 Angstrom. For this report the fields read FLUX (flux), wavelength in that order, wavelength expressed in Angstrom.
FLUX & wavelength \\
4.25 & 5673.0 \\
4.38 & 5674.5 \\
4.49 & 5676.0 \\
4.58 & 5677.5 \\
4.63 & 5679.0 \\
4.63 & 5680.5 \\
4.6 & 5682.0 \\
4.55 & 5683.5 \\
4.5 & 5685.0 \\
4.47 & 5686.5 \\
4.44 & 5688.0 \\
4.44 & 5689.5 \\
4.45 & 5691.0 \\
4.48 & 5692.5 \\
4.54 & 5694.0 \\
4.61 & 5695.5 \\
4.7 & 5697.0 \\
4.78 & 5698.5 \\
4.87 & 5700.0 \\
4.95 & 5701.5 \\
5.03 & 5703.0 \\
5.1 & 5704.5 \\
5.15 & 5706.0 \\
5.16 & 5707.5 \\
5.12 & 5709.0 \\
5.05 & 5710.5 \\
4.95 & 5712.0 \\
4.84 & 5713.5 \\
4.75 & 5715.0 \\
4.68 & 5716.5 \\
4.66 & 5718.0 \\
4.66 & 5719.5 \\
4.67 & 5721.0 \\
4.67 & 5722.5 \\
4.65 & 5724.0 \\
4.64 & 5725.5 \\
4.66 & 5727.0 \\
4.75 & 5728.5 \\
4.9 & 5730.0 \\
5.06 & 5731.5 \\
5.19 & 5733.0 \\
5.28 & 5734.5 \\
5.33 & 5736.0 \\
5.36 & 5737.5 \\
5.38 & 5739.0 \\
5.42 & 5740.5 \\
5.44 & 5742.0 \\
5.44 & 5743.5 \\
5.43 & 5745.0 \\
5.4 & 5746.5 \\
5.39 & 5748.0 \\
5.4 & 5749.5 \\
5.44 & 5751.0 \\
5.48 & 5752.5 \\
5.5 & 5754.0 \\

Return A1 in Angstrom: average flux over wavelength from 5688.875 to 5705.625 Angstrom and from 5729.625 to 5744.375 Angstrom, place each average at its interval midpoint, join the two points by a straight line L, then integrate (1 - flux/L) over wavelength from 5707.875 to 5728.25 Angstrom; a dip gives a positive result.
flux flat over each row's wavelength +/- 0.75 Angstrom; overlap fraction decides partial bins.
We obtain 1.0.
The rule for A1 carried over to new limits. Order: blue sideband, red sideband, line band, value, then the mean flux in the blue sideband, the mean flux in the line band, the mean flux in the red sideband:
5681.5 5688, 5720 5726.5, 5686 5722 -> -1.46 Angstrom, 4.52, 4.77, 4.66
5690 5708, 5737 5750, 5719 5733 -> 1.10 Angstrom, 4.81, 4.77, 5.41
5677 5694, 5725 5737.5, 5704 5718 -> -0.49 Angstrom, 4.52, 4.96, 5.01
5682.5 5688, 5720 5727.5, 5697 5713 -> -1.45 Angstrom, 4.5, 5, 4.66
